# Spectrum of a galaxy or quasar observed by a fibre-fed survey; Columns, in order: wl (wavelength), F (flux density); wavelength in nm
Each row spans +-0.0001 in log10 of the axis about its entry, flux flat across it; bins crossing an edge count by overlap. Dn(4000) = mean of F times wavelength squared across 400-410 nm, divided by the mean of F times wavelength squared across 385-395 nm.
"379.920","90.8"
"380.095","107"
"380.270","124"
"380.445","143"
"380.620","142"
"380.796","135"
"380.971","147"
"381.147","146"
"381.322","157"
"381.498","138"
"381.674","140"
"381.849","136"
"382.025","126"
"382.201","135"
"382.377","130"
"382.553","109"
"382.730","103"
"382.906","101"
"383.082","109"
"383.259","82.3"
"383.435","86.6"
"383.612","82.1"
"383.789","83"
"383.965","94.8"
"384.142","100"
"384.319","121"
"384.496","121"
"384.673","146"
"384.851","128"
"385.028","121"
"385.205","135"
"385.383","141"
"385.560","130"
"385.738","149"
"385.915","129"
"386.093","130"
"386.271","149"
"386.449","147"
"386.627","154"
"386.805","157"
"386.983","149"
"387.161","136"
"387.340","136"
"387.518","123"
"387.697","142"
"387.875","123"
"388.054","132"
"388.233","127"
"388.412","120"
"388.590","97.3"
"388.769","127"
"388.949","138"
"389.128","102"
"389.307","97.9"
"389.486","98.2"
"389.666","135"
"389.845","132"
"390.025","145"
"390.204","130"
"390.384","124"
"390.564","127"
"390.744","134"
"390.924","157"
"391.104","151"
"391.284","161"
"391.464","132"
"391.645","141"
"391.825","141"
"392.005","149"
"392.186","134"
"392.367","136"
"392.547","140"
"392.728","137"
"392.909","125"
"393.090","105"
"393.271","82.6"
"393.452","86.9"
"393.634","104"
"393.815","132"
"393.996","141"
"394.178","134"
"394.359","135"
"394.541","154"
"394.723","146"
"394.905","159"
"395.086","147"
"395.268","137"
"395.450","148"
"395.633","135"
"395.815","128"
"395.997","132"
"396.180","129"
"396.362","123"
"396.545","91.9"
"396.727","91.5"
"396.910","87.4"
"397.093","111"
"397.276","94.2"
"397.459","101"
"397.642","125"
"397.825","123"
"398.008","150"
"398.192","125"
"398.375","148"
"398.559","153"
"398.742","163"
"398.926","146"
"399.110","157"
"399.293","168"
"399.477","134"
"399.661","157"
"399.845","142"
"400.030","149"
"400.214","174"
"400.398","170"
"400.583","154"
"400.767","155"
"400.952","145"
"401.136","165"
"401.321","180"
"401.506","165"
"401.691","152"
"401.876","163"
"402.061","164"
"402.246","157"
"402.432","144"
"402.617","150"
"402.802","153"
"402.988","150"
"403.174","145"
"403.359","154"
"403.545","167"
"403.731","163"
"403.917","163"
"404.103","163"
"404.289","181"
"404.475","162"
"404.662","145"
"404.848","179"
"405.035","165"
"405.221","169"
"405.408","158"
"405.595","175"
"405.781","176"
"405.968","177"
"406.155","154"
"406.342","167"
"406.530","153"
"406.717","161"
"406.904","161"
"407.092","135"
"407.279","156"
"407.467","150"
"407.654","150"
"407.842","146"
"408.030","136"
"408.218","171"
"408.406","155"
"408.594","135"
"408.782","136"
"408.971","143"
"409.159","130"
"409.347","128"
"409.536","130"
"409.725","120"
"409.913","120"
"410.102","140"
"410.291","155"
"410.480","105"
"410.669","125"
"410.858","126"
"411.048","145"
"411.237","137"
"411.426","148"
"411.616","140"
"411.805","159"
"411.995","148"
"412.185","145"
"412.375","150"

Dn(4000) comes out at 1.3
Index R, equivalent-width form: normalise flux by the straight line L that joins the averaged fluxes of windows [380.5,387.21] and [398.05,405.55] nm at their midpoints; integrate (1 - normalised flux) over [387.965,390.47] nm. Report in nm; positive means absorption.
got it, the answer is 0.264 nm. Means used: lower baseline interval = 127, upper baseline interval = 157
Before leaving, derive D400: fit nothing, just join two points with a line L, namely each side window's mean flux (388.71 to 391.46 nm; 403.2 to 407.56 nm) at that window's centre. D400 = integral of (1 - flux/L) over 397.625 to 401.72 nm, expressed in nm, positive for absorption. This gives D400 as -0.061 nm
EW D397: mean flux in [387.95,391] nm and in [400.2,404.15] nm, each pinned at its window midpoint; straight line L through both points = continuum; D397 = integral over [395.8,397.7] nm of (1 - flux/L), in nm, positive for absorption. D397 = 0.457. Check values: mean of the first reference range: 125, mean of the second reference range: 159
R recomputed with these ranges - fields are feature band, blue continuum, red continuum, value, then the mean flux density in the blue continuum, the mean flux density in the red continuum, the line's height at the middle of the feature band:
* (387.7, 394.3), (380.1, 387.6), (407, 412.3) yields 0.17 nm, 127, 140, 131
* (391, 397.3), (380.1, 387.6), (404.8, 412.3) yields 0.33 nm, 127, 147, 136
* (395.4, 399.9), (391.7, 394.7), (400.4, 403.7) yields 0.39 nm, 128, 157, 143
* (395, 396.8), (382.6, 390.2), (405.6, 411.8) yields 0.08 nm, 123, 145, 132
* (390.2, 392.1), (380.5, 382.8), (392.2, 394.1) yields -0.29 nm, 134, 120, 122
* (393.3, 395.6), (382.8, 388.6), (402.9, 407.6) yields 0.11 nm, 124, 161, 141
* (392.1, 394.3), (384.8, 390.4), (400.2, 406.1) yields 0.32 nm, 131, 162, 142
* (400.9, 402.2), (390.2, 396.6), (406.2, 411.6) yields -0.24 nm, 133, 142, 137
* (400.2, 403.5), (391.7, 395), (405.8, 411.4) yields -0.48 nm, 130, 143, 138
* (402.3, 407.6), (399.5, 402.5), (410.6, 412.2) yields -0.28 nm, 158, 142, 152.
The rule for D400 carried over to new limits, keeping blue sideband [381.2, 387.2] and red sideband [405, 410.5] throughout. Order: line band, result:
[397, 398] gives 0.18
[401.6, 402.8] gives -0.10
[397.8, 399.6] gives -0.10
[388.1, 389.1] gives 0.07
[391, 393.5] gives 0.04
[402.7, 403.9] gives -0.09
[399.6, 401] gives -0.14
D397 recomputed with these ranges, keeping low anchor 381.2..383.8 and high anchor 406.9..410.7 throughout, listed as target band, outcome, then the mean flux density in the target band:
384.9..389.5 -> -0.42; 131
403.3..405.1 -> -0.39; 164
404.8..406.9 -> -0.46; 166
